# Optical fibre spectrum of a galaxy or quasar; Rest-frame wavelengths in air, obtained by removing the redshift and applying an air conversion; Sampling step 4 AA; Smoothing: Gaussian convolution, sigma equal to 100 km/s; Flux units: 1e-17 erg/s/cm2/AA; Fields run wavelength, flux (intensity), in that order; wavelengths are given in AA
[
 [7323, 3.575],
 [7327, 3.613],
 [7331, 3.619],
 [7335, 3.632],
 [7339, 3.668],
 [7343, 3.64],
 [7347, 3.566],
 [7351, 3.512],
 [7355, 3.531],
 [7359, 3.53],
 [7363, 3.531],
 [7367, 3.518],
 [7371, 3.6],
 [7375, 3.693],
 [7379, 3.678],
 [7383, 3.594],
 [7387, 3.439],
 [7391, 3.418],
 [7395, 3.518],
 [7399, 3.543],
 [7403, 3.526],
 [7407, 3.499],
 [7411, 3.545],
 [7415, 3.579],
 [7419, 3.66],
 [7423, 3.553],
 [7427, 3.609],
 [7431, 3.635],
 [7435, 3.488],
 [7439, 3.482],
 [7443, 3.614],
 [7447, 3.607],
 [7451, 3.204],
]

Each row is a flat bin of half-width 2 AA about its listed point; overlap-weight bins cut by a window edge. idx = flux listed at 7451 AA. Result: 3.204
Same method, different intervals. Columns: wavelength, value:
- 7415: 3.579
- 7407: 3.499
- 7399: 3.543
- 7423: 3.553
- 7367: 3.518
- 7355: 3.531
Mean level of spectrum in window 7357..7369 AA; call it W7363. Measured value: 3.53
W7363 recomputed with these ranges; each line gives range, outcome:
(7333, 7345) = 3.65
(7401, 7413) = 3.52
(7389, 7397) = 3.47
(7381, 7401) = 3.5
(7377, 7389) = 3.57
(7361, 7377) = 3.59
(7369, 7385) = 3.64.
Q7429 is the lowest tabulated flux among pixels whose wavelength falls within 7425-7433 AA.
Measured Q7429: 3.609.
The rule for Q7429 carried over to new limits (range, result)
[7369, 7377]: 3.6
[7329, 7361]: 3.512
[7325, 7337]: 3.613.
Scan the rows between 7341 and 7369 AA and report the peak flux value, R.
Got 3.64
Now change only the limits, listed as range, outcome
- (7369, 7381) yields 3.693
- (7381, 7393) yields 3.594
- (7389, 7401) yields 3.543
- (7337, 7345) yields 3.668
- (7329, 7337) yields 3.632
